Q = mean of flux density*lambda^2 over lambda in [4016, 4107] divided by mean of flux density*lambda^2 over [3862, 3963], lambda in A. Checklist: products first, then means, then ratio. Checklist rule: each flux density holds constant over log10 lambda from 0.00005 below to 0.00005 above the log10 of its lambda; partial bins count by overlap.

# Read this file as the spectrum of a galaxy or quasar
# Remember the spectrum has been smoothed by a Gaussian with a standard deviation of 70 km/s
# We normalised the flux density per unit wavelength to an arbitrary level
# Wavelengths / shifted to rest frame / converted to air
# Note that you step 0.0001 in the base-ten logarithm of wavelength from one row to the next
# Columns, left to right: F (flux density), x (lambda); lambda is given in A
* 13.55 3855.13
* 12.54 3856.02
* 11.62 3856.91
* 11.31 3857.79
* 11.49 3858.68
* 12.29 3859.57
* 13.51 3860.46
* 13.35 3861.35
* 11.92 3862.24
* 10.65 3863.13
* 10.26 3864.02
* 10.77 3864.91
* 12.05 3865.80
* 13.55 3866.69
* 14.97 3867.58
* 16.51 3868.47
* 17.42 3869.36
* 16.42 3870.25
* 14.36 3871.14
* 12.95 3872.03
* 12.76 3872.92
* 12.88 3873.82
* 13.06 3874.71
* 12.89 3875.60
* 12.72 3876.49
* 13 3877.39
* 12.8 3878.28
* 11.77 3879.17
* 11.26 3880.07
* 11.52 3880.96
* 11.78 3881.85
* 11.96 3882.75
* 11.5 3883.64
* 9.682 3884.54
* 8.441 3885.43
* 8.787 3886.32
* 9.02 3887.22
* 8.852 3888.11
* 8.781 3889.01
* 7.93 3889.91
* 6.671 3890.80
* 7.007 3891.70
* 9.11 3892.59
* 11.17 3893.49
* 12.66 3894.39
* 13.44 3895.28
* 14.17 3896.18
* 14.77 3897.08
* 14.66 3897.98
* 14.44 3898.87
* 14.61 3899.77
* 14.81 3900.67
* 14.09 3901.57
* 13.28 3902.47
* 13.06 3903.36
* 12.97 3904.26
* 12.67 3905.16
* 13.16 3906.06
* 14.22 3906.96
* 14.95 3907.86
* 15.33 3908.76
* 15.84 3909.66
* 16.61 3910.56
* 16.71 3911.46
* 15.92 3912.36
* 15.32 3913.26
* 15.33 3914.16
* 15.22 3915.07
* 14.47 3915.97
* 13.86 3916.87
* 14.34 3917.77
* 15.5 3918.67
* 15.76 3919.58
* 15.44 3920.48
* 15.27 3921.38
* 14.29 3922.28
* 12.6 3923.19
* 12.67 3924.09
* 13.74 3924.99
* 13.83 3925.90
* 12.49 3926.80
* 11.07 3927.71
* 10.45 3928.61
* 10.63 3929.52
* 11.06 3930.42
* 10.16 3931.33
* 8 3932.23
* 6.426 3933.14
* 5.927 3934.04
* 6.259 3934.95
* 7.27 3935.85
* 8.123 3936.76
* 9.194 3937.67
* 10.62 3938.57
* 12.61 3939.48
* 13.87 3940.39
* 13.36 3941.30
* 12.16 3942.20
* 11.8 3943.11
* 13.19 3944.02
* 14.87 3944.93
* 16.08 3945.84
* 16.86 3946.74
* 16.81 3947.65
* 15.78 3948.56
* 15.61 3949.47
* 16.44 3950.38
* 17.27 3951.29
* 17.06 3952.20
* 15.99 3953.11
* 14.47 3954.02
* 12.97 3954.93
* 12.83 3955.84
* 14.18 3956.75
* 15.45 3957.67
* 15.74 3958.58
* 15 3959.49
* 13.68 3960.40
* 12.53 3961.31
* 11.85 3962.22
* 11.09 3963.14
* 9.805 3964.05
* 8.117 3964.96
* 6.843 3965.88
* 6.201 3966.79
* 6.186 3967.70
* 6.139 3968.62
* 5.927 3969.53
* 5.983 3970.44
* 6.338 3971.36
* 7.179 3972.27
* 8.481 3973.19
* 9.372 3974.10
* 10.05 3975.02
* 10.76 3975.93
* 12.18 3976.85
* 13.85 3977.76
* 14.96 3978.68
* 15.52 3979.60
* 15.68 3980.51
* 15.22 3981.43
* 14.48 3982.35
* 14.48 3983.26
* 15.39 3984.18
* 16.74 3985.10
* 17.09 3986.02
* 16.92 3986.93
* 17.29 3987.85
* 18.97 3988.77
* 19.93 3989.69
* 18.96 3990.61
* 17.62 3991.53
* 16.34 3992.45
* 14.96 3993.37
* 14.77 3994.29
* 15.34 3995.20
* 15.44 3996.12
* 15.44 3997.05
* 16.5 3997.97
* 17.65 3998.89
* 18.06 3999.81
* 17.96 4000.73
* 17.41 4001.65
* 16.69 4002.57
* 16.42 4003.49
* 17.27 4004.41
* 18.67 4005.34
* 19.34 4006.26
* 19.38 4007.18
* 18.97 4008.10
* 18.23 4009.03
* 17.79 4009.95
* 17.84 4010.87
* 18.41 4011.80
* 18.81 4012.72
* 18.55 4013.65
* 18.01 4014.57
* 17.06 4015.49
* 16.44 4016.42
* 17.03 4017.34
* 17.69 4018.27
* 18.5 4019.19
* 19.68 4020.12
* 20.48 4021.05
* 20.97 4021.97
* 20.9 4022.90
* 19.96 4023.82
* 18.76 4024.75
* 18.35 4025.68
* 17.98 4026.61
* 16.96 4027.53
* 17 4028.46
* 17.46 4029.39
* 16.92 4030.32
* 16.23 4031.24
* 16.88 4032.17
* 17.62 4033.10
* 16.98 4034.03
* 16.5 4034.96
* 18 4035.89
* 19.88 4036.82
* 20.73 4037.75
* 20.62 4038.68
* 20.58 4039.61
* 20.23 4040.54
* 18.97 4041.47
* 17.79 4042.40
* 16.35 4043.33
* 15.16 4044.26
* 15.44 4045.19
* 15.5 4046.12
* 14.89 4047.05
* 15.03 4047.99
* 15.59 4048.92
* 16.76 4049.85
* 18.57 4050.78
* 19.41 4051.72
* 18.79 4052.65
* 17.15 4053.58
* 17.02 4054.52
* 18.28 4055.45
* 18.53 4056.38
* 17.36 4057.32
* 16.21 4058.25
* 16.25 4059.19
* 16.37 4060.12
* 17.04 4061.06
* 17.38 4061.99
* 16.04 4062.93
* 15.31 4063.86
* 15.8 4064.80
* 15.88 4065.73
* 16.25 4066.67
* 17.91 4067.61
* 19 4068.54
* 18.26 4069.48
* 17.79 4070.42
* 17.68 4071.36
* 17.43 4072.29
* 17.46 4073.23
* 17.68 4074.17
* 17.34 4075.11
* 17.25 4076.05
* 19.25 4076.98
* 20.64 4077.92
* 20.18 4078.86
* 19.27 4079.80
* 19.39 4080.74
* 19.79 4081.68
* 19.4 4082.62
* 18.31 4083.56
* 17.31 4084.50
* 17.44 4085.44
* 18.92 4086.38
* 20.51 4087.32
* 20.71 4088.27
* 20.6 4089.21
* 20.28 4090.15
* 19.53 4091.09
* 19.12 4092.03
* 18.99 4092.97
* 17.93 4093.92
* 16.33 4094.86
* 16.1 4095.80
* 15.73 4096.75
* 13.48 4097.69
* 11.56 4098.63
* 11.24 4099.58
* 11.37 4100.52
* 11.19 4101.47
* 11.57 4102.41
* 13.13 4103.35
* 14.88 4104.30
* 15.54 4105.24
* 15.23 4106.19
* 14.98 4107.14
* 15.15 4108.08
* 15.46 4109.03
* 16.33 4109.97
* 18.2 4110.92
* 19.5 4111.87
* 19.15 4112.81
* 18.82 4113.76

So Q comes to 1.46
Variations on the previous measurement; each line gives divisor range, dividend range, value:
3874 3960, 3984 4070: 1.45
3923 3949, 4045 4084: 1.60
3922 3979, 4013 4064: 1.60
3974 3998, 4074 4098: 1.27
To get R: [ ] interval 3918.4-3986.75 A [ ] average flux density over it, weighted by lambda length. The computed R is 12.3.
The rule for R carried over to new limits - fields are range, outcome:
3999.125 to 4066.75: 17.7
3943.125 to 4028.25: 15.3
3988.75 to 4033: 17.8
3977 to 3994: 16.3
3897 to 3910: 14.2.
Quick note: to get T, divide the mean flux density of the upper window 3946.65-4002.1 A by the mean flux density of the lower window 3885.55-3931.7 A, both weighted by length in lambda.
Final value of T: 1.06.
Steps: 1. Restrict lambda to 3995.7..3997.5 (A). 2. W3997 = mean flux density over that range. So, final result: 15.4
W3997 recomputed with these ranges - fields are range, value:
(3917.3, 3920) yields 15.2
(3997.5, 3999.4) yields 17.1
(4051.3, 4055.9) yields 18.1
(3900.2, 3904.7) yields 13.7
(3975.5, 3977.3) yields 11.4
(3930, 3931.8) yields 10.6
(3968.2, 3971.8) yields 6.1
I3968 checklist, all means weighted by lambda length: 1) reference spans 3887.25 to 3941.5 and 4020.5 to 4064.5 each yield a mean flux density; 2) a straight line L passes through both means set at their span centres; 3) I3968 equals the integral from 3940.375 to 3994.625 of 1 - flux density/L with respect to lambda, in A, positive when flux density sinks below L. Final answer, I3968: 4.33 A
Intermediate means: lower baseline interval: 12.4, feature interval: 13.4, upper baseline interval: 17.7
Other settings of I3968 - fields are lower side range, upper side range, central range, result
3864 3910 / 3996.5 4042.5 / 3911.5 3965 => 5.7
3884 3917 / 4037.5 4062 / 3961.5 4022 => 3.1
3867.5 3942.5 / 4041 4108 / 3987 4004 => -2.4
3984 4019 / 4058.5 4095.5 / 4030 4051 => 0.4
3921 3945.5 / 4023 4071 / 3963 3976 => 5.4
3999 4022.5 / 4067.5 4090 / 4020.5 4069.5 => 2.3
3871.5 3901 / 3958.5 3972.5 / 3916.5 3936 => -2.5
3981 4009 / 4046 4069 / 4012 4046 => -2.5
